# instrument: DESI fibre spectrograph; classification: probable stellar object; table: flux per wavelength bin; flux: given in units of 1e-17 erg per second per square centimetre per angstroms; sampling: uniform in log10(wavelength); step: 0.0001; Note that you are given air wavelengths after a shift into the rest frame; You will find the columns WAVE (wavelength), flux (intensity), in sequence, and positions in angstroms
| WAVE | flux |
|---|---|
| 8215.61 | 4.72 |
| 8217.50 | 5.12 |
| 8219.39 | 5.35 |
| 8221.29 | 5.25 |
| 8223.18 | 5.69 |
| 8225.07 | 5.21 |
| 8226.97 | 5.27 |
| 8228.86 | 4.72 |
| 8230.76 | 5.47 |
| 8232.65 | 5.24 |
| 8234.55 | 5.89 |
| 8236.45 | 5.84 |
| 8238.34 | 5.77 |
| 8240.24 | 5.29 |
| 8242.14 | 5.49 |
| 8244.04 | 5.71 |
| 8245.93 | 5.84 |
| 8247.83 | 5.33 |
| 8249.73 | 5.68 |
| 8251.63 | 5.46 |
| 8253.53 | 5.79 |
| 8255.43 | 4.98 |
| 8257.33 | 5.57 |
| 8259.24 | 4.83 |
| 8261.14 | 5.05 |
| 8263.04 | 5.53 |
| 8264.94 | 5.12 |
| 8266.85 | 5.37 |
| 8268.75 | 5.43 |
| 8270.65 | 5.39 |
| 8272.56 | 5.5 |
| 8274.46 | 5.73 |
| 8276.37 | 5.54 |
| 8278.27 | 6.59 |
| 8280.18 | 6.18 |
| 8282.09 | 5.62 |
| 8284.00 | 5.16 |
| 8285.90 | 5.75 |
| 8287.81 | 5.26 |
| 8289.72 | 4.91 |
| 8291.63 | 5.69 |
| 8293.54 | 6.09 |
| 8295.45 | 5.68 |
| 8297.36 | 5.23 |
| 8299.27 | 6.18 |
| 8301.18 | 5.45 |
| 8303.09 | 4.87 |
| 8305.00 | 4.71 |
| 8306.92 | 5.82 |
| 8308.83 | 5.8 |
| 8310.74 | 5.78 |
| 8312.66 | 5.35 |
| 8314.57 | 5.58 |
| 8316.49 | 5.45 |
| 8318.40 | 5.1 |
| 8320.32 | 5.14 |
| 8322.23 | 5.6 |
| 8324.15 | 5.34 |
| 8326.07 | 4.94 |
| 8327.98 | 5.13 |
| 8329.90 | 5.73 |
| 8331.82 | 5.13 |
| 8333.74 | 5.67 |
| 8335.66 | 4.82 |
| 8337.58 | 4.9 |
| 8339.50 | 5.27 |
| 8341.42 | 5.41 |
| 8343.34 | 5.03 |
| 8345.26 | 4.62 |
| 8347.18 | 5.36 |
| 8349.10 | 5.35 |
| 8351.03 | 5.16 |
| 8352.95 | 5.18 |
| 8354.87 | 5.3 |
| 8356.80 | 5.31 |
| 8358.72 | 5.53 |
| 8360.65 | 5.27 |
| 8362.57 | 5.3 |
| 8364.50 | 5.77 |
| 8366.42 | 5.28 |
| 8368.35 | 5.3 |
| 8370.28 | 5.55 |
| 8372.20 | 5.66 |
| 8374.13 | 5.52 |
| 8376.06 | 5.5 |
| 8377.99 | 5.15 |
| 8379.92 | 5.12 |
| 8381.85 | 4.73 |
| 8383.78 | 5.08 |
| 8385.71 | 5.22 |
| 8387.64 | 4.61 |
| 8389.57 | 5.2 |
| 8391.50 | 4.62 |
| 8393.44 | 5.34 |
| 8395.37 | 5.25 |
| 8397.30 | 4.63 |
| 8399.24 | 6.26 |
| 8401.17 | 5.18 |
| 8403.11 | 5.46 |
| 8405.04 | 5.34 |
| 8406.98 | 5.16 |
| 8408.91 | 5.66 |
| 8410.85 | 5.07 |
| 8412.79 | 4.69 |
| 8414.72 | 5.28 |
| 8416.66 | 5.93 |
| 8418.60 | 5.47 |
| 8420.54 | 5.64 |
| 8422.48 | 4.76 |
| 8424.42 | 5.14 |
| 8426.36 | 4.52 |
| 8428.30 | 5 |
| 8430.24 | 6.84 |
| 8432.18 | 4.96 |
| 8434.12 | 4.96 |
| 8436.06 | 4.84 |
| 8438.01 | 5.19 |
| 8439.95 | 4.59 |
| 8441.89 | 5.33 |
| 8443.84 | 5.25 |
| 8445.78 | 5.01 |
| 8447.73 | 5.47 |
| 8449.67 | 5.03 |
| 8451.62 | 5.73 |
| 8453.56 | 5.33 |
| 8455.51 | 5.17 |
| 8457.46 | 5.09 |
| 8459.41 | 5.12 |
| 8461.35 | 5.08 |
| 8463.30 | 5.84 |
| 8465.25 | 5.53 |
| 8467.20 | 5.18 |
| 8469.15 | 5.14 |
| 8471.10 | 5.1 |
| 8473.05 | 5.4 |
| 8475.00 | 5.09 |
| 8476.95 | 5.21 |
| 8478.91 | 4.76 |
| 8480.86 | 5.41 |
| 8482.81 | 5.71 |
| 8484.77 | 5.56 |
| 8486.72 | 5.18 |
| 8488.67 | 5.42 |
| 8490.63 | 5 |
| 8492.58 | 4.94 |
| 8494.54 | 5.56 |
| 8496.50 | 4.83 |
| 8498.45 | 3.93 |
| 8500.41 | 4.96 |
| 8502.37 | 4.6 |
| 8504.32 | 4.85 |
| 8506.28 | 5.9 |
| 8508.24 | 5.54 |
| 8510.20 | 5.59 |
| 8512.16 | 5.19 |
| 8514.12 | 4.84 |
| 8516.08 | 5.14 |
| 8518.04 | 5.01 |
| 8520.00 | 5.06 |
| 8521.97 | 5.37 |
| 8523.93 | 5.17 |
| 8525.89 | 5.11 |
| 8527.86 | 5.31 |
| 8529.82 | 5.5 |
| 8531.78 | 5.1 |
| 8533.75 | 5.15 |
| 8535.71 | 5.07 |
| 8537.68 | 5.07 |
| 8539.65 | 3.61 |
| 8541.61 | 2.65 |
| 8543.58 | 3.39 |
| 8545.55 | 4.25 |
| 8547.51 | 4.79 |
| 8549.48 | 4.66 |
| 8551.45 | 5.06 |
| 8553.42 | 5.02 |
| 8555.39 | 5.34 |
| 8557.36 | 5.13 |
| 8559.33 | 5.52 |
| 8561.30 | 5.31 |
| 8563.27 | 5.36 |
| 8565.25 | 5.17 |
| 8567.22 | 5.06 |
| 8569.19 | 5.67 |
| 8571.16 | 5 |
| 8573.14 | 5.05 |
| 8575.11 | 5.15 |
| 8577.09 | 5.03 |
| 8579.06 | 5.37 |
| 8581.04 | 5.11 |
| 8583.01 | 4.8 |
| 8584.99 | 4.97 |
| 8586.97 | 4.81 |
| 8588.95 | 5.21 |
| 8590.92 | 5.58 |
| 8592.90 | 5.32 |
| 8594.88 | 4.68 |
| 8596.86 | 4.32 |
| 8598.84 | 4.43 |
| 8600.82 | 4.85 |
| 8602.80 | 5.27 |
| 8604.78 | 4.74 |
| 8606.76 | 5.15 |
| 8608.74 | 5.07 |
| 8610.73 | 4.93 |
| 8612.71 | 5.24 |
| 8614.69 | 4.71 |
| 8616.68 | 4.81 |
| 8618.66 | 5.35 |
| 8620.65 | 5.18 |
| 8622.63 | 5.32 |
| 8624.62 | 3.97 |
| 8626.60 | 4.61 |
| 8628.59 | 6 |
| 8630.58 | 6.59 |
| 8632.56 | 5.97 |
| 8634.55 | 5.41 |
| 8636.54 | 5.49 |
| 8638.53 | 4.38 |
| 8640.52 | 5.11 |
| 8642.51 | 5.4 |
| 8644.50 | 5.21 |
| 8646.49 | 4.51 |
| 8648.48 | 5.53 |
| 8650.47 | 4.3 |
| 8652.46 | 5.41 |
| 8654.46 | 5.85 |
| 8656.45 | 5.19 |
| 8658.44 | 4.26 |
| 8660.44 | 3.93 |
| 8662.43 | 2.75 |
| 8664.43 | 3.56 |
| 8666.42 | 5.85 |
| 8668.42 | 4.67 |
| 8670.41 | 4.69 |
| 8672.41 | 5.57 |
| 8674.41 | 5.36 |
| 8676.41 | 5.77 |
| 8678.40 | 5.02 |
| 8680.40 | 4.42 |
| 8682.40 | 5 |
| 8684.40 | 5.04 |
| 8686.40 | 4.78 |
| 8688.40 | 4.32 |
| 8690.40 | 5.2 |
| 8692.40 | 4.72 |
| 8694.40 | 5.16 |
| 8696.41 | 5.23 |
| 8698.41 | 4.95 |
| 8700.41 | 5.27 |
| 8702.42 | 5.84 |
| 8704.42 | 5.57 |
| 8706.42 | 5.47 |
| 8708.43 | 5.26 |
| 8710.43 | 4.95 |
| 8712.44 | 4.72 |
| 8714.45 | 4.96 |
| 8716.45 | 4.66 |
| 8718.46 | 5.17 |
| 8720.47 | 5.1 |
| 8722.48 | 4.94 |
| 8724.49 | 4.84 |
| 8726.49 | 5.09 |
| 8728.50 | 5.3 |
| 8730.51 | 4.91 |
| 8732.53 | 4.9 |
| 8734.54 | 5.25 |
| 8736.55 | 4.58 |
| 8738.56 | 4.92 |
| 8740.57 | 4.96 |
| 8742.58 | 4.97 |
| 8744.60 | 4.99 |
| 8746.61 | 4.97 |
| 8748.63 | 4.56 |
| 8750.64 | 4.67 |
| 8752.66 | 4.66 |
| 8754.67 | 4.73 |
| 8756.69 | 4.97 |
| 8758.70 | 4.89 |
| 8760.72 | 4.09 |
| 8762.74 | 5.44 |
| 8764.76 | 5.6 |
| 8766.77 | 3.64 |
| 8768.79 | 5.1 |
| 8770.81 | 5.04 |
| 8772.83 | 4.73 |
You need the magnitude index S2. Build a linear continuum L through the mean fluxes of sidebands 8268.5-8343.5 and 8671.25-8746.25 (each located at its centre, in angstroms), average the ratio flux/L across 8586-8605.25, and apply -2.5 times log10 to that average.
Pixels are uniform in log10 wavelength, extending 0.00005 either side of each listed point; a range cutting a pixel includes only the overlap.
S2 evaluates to 0.052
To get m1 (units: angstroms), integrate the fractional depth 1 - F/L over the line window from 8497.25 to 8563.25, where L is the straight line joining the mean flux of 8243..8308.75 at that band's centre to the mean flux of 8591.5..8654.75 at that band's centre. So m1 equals 3.57 angstroms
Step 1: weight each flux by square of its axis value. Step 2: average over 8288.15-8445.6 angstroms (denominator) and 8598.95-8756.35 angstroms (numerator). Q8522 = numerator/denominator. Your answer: 1.0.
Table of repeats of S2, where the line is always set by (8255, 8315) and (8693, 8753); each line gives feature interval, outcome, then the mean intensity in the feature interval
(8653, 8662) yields 0.09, 4.71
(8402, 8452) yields 0.02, 5.24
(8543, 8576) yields 0.04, 5.02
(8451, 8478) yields 0.01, 5.28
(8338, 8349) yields 0.06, 5.15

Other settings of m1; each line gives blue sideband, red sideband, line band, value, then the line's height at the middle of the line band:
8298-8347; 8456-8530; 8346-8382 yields -0.4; 5.28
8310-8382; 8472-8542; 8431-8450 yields 0.3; 5.17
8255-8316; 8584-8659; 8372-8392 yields 1.0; 5.38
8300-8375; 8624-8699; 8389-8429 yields 0.2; 5.25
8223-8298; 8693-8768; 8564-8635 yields 0.2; 5.12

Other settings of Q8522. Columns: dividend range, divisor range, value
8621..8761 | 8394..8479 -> 1.01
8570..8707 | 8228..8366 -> 1.01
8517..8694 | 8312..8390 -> 1.00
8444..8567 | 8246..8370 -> 0.98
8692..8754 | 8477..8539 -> 1.02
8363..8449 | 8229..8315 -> 0.98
